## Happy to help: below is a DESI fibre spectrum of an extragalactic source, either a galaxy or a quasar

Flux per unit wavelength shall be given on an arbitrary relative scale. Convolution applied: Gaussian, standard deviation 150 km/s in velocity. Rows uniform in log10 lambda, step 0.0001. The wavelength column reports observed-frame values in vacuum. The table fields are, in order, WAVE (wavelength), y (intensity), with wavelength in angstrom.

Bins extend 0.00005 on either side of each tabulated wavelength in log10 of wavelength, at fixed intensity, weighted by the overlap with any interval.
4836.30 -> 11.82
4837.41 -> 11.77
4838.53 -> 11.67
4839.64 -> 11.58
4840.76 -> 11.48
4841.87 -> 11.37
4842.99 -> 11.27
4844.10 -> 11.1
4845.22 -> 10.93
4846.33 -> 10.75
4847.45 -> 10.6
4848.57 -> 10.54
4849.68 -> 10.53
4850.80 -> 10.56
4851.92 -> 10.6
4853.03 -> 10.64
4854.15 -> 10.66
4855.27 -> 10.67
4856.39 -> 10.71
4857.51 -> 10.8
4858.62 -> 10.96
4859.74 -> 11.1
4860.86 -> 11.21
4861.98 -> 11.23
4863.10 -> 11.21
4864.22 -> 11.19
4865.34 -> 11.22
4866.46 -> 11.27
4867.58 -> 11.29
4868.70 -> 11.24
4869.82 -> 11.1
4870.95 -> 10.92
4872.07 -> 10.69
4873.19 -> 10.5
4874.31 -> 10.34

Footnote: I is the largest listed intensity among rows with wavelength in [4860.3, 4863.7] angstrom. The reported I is 11.23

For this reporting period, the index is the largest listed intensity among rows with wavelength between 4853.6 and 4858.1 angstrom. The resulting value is 10.8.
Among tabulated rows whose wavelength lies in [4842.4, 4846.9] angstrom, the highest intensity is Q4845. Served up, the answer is 11.27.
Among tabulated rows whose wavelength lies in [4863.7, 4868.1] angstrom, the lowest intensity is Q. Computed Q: 11.19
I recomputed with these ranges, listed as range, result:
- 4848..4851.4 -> 10.56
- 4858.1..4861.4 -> 11.21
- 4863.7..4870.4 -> 11.29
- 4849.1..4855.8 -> 10.67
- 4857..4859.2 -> 10.96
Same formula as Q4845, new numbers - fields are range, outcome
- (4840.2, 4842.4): 11.48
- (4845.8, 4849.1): 10.75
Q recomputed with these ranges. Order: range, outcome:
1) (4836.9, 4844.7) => 11.1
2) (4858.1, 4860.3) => 10.96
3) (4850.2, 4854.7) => 10.56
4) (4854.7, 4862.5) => 10.67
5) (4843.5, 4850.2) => 10.53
